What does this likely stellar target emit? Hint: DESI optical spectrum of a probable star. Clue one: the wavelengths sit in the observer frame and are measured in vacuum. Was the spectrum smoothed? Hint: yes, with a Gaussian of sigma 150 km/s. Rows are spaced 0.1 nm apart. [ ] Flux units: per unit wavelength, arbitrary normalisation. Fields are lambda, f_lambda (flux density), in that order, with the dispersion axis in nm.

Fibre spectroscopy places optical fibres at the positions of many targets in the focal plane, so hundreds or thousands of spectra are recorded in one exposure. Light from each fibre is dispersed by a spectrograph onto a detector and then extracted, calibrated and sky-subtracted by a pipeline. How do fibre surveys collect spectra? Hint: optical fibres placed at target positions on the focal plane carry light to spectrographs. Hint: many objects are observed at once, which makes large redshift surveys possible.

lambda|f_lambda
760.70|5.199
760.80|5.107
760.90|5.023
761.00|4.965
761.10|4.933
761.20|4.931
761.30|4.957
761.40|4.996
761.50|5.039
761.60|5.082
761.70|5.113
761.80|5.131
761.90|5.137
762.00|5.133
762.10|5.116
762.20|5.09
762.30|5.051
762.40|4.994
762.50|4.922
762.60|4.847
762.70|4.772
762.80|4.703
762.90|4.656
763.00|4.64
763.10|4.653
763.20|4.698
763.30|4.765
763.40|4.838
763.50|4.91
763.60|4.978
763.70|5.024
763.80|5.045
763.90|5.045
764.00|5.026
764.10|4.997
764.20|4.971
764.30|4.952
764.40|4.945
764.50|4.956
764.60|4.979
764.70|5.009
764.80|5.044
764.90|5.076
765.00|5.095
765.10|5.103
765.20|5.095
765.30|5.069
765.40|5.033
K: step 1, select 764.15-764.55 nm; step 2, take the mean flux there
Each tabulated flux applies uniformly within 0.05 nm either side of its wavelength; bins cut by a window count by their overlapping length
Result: 4.96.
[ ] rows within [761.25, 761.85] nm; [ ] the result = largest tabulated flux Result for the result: 5.131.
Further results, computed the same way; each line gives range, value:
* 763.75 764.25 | 5.045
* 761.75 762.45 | 5.137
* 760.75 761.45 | 5.107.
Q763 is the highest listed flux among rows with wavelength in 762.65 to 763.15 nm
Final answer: 4.772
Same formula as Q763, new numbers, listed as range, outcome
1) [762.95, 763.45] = 4.838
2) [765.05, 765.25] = 5.103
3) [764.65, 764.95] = 5.076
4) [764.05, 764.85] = 5.044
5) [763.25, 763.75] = 5.024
